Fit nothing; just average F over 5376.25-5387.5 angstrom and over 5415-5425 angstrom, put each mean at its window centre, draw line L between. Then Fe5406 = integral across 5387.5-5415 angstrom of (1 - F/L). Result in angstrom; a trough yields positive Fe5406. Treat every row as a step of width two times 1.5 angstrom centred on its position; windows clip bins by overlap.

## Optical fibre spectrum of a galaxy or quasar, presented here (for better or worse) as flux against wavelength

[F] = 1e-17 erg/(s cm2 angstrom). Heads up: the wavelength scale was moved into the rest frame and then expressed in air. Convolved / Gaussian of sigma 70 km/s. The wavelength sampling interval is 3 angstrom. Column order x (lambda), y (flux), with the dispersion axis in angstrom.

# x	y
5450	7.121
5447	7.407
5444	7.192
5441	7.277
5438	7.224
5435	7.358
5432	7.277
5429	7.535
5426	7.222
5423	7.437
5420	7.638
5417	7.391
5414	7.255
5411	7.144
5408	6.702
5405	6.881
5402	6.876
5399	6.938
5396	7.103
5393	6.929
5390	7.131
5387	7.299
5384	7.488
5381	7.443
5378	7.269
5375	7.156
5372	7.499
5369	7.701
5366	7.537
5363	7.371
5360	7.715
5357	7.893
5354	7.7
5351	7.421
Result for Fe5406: 1.6 angstrom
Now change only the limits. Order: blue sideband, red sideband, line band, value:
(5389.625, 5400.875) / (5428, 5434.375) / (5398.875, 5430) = 0.1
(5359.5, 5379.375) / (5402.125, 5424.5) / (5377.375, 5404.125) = 0.6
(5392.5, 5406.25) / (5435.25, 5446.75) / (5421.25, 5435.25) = -0.4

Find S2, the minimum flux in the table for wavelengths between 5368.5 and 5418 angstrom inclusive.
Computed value 6.702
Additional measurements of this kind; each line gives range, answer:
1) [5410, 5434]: 7.144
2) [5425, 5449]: 7.192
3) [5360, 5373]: 7.371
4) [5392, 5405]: 6.876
